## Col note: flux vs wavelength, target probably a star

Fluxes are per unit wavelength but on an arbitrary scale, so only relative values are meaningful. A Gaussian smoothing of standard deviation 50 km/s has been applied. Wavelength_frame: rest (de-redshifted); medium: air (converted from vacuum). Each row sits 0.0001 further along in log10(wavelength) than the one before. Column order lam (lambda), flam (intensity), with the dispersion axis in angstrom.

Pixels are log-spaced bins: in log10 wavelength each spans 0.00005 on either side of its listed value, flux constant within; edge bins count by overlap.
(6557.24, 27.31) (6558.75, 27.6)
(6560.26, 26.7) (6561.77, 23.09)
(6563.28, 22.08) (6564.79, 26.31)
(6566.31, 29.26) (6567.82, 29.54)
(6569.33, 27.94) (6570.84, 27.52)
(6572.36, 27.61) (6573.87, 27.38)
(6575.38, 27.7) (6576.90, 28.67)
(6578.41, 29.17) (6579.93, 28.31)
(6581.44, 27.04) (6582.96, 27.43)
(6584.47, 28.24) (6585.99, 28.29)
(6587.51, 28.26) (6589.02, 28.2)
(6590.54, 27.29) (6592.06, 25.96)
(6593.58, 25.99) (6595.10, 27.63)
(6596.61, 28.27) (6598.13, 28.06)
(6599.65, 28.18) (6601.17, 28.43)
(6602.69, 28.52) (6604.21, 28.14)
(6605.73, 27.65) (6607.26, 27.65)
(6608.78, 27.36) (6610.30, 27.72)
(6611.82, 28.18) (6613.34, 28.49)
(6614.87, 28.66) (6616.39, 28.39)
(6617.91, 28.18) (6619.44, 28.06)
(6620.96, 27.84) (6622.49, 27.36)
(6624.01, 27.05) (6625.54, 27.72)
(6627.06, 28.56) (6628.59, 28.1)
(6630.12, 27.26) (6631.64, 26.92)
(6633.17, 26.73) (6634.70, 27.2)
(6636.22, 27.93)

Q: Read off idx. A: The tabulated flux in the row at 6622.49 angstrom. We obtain 27.36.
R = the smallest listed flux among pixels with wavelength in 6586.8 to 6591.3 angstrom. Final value 27.29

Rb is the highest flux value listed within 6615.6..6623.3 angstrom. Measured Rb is 28.39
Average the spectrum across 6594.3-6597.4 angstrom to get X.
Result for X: 28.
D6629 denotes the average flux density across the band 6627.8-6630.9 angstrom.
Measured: 27.7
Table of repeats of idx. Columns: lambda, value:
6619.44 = 28.06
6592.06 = 25.96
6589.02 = 28.2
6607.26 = 27.65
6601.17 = 28.43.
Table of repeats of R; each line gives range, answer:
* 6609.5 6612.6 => 27.72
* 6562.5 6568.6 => 22.08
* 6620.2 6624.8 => 27.05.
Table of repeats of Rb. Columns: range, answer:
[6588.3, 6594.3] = 28.2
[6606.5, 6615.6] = 28.66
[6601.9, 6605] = 28.52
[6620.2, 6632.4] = 28.56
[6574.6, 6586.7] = 29.17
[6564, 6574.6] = 29.54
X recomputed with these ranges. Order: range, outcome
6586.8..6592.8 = 27.4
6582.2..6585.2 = 27.9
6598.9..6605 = 28.3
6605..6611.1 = 27.6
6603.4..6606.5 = 27.8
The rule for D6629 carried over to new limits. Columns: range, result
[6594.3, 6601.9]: 28.1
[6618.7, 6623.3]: 27.8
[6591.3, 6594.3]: 25.9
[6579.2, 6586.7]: 27.9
